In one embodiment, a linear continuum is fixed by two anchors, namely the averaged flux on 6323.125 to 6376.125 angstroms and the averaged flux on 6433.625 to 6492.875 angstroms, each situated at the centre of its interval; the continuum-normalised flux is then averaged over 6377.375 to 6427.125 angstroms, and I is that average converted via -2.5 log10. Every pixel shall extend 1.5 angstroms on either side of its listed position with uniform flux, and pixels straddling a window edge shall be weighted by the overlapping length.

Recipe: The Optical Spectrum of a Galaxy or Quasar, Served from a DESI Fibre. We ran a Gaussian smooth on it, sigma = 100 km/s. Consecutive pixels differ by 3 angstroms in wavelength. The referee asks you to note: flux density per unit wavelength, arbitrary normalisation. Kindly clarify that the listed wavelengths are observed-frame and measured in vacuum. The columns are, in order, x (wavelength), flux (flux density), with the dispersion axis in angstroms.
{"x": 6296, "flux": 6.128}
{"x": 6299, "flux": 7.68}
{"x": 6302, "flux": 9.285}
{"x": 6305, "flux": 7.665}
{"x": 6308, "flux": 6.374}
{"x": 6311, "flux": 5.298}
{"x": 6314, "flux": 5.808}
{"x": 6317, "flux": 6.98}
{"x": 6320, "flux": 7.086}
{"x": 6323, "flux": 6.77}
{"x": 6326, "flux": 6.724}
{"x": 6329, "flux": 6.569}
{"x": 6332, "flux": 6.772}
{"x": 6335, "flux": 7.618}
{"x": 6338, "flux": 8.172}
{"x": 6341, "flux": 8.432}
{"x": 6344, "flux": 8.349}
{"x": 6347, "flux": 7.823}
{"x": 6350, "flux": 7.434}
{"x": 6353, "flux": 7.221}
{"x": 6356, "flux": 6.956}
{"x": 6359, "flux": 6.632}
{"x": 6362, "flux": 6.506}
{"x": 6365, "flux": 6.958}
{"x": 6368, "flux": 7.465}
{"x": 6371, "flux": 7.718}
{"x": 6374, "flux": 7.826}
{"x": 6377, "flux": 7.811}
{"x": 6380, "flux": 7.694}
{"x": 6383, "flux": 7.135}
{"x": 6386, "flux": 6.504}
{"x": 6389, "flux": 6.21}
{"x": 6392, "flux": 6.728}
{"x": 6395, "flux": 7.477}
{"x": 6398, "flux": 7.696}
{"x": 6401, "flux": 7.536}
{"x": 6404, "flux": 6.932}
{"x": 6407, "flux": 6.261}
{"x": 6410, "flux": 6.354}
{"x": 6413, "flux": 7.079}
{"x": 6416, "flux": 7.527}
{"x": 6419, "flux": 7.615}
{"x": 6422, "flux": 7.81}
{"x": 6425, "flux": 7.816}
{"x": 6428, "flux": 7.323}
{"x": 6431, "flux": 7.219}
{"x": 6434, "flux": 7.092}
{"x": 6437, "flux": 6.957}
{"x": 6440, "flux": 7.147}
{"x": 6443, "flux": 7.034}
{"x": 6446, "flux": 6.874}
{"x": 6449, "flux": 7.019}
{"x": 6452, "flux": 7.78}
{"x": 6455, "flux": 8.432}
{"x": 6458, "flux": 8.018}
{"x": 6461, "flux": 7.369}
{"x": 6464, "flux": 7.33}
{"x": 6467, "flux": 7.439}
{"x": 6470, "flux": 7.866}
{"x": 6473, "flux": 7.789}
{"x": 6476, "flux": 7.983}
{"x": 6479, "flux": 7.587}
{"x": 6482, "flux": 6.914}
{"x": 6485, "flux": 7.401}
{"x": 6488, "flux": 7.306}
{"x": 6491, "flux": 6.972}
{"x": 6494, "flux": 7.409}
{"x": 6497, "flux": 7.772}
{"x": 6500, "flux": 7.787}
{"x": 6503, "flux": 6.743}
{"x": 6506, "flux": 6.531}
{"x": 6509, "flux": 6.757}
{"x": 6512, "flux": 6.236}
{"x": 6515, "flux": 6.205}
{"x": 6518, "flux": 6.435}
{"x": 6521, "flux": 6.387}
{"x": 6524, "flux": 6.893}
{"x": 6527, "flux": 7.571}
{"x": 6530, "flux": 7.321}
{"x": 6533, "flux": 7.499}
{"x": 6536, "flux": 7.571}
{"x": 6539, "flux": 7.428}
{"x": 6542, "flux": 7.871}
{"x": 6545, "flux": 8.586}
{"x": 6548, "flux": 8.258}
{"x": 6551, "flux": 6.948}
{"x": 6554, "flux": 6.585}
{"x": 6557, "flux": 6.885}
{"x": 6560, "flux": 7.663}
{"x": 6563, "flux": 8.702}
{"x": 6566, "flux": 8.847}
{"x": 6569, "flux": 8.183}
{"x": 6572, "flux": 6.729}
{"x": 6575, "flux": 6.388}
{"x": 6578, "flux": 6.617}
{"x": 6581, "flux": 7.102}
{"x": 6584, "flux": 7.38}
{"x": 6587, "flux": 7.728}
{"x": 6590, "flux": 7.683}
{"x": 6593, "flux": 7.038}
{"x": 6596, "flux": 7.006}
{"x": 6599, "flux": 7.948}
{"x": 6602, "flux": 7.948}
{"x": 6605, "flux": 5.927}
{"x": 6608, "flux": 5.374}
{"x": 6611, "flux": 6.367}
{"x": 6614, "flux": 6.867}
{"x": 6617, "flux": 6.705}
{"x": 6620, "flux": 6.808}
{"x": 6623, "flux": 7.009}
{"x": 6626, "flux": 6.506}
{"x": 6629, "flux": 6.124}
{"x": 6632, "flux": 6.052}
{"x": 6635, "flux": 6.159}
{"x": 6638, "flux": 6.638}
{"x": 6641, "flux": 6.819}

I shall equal 0.03 mag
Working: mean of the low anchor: 7.35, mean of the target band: 7.17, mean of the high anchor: 7.42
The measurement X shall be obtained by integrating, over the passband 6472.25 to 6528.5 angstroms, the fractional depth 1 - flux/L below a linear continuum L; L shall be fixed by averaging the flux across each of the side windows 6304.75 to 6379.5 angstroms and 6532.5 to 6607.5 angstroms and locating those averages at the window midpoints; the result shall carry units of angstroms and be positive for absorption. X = 2.1 angstroms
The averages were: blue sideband 7.16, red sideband 7.43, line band 7.08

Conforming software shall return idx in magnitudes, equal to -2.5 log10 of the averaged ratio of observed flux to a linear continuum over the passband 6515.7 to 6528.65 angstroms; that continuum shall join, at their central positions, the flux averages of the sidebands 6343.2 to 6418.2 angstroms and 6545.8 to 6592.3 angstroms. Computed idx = 0.092 mag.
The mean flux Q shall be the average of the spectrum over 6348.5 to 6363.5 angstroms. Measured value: 6.95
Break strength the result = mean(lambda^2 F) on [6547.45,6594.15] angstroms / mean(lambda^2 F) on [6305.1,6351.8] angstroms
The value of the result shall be 1.12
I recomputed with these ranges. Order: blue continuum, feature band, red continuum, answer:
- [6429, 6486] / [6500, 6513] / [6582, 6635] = 0.081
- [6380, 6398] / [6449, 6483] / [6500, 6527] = -0.135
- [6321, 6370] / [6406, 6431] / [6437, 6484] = 0.025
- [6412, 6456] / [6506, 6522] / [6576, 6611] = 0.125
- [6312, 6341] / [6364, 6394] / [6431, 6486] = -0.007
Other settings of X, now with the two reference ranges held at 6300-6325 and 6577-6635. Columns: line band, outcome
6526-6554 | -3.11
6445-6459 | -1.54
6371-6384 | -1.40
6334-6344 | -1.77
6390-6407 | -0.64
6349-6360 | -0.25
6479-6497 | -1.08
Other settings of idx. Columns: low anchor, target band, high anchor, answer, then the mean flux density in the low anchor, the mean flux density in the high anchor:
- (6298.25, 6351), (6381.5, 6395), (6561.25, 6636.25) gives 0.07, 7.26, 7.01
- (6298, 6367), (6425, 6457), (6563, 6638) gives -0.03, 7.18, 6.97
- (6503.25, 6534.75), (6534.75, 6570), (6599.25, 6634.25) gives -0.16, 6.79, 6.56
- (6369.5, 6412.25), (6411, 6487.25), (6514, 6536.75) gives -0.06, 7.13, 6.98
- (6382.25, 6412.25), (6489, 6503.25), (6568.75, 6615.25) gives -0.07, 6.88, 6.99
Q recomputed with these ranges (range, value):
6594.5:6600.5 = 7.48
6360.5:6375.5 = 7.29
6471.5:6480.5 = 7.79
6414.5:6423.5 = 7.65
